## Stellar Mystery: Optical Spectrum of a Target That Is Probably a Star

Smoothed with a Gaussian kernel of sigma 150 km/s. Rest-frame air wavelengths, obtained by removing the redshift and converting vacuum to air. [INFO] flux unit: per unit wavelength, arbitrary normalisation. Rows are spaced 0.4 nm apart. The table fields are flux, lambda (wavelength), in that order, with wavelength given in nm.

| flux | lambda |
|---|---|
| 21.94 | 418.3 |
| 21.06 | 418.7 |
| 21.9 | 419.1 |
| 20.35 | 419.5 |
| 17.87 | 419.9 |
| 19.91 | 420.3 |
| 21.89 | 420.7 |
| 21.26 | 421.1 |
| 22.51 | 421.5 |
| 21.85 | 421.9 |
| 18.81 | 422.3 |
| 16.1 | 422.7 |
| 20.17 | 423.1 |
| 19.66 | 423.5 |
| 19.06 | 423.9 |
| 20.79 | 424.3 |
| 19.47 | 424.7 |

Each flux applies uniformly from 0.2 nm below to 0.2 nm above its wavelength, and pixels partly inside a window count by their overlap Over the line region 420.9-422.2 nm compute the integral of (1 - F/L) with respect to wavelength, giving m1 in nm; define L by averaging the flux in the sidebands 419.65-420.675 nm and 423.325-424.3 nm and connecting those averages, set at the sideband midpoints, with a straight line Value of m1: -0.140 nm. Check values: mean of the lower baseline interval 19.5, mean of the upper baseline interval 19.6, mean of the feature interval 21.6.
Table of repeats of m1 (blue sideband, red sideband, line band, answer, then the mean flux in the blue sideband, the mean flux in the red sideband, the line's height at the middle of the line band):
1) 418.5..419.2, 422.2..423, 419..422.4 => -0.22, 21.4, 17.6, 19.5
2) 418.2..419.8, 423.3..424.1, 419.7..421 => 0.04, 21.1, 19.4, 20.6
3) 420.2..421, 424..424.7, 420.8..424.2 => 0.10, 21.1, 20.2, 20.6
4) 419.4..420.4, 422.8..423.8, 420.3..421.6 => -0.15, 19.2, 19.4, 19.3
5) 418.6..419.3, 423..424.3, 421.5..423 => 0.06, 21.5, 19.8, 20.3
